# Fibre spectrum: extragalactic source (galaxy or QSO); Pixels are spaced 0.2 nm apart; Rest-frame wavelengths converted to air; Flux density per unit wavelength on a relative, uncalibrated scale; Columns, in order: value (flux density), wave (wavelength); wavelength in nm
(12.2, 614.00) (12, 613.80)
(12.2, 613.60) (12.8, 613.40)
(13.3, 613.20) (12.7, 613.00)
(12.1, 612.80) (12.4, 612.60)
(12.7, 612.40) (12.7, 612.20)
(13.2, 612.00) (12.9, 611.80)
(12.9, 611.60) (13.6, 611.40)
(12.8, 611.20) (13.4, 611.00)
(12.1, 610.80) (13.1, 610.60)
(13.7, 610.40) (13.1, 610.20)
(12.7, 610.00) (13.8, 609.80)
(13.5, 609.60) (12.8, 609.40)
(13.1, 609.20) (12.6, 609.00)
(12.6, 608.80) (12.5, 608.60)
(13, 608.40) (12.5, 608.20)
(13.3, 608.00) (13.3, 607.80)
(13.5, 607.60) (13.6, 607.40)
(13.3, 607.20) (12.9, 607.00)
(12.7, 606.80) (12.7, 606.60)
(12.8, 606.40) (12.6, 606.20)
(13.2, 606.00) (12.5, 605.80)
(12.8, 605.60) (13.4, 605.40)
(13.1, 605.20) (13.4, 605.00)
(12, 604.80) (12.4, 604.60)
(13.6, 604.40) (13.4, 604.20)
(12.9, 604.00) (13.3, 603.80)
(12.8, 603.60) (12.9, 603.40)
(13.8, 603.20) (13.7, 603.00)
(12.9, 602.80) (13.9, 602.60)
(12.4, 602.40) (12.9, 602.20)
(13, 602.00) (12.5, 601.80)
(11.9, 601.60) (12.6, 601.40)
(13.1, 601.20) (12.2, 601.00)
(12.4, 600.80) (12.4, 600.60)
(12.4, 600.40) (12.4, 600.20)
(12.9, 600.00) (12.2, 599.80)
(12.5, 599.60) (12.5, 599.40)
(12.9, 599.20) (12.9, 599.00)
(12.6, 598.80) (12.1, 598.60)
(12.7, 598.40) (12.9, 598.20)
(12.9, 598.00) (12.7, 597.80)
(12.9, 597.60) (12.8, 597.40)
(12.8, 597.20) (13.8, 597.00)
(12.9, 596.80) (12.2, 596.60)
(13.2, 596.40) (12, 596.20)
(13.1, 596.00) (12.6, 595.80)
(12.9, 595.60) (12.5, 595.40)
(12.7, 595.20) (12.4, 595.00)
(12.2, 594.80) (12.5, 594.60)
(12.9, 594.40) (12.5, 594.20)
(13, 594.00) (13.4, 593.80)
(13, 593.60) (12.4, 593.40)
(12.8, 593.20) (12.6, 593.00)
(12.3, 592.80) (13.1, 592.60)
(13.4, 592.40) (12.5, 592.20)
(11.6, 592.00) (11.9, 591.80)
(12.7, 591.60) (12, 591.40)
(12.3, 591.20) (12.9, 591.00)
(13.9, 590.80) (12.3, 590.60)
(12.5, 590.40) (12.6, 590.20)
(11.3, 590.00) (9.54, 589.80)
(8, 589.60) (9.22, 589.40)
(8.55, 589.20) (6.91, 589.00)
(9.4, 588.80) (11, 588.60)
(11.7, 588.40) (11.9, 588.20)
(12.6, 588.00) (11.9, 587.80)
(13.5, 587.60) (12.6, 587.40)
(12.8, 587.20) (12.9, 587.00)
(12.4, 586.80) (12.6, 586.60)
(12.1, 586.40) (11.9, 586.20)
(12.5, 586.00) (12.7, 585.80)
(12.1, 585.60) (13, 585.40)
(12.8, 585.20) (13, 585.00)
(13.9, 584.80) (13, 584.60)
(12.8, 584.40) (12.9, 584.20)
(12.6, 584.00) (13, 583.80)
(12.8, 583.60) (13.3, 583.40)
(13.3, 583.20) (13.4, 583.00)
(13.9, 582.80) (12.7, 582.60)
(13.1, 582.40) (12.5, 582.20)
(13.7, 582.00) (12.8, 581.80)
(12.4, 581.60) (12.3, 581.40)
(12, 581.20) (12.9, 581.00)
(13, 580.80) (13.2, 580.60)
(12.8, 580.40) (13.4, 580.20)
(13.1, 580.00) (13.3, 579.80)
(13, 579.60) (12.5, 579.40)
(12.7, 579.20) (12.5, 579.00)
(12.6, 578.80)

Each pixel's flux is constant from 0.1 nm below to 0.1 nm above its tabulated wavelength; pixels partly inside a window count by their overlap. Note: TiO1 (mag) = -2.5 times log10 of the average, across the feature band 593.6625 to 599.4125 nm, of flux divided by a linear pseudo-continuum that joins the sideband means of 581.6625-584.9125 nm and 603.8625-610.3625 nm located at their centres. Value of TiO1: 0.02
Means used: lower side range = 13.1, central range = 12.7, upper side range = 13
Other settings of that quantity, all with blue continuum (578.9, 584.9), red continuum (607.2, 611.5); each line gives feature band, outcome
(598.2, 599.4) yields 0.03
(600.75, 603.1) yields 0.02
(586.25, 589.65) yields 0.16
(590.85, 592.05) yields 0.06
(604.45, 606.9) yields 0.02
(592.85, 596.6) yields 0.03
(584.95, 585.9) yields 0.02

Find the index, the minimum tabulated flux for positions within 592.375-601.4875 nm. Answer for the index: 12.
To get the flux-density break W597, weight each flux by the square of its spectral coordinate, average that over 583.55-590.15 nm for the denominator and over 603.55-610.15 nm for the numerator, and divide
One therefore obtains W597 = 1.18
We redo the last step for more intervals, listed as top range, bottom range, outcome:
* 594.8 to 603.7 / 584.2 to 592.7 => 1.10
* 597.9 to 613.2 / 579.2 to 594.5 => 1.11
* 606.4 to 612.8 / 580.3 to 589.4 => 1.14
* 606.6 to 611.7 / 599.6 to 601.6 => 1.08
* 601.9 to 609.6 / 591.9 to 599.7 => 1.06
